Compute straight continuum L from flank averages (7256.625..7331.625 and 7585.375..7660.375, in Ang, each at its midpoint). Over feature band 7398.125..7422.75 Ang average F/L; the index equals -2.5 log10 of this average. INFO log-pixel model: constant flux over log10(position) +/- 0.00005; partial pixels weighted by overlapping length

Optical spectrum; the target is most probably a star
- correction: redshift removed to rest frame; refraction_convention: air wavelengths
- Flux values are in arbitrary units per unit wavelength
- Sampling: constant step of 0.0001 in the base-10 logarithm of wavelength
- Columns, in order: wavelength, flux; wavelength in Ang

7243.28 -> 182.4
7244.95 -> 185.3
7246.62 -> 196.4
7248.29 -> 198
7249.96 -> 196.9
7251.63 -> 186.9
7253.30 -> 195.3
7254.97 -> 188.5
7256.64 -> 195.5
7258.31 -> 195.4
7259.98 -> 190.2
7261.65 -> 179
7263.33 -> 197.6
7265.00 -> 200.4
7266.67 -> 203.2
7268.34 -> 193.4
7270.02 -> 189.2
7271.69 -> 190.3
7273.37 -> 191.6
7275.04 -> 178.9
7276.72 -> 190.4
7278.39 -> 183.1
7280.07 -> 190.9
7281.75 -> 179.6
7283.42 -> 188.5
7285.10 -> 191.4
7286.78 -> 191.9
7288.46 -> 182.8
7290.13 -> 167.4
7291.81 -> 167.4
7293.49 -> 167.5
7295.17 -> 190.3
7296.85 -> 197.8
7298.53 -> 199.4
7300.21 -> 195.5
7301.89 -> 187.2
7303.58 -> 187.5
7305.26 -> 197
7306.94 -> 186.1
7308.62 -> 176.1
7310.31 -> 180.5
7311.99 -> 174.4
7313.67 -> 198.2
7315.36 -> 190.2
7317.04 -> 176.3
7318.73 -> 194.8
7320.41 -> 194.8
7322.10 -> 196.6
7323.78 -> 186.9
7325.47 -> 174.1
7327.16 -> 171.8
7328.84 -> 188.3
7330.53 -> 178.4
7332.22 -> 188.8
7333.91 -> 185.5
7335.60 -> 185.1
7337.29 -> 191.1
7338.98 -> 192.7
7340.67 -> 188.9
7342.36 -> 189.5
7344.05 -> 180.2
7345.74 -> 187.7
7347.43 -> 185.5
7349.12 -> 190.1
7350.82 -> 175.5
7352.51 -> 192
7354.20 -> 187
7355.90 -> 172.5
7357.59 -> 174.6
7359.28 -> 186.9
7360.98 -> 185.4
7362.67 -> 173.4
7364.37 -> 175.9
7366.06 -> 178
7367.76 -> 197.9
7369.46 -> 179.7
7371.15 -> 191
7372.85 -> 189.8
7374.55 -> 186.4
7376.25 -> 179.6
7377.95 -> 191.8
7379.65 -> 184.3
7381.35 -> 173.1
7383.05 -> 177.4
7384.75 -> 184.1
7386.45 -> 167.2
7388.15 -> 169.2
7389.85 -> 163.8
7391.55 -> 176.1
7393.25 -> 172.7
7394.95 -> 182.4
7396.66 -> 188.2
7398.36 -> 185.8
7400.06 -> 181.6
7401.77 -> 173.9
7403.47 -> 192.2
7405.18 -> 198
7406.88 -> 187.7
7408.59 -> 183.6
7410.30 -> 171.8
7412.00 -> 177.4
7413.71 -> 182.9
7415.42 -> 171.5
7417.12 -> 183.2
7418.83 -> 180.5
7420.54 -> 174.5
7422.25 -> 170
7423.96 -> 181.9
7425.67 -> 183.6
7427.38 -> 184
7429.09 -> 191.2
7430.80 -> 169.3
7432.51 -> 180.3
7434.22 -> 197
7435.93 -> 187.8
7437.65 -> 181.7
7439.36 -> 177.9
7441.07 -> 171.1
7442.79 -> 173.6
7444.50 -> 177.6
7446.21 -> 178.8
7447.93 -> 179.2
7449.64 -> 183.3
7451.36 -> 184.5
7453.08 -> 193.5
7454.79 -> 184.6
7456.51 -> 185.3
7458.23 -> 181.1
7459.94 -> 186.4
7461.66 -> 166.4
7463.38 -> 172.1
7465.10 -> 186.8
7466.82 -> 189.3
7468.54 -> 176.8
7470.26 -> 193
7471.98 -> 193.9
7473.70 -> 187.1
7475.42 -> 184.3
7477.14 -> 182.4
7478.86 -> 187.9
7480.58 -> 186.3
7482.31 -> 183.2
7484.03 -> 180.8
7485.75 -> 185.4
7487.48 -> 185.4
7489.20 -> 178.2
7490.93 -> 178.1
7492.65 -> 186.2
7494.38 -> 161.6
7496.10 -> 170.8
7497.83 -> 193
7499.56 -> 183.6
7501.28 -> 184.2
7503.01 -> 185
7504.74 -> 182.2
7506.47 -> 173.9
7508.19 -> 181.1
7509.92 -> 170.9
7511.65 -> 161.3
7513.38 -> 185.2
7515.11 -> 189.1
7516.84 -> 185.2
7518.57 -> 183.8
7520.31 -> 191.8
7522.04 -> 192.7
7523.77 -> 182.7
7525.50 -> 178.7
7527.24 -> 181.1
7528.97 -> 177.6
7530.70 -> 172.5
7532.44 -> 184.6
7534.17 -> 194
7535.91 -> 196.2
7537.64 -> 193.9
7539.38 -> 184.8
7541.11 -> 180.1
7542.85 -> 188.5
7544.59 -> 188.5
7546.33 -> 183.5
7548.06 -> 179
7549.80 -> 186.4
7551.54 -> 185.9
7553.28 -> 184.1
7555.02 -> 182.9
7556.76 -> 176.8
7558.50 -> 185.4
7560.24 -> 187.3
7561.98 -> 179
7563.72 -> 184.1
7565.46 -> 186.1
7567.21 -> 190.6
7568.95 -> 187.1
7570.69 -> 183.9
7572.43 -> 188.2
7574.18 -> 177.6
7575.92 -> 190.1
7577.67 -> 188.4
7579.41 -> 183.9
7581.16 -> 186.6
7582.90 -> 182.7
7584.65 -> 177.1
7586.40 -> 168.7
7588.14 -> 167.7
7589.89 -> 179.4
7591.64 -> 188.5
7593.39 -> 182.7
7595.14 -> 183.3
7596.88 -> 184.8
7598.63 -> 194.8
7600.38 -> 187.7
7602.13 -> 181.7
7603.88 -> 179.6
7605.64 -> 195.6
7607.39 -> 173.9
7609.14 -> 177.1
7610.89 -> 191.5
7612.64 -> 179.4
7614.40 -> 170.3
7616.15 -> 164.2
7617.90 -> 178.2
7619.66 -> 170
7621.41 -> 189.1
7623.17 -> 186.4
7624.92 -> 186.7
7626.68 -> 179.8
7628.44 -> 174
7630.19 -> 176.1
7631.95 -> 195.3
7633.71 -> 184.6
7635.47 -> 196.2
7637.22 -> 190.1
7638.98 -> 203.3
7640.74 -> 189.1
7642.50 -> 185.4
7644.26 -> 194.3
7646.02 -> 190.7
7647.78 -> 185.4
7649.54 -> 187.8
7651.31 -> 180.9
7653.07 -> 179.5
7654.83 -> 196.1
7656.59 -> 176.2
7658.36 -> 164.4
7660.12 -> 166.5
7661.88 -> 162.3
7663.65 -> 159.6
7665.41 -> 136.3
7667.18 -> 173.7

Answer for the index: 0.028 mag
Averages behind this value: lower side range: 187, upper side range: 183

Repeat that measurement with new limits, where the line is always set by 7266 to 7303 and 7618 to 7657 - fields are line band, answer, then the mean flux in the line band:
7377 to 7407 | 0.04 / 180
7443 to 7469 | 0.03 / 182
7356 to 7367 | 0.05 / 179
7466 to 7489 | 0.01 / 186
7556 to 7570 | 0.01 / 185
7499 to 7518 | 0.04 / 180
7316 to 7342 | 0.00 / 186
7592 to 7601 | 0.00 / 187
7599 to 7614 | 0.02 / 183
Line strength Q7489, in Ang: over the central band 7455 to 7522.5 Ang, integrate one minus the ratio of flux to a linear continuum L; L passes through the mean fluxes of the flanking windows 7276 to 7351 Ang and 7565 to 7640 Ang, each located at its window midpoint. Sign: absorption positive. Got 0.75 Ang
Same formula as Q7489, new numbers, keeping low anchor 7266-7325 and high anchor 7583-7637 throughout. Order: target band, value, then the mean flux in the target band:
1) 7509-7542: -0.1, 183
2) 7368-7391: 0.7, 180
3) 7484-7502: 0.3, 181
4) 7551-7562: 0.0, 183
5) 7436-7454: 0.4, 180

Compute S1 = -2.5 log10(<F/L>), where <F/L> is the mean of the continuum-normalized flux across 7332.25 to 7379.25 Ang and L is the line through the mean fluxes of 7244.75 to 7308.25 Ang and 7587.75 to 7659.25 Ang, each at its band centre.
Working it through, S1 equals 0.017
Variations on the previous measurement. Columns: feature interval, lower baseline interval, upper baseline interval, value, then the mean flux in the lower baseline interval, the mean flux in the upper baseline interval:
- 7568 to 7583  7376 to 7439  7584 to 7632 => -0.03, 181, 181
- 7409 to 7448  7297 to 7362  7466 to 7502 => 0.03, 186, 183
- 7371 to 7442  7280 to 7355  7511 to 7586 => 0.03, 186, 184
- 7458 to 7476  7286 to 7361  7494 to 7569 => 0.00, 185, 183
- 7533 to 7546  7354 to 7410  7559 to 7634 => -0.04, 181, 182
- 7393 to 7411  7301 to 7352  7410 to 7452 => -0.01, 186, 180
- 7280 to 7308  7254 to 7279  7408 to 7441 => 0.02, 191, 180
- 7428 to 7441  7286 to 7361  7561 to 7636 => 0.01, 185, 183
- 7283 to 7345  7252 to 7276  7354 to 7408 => 0.01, 192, 181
